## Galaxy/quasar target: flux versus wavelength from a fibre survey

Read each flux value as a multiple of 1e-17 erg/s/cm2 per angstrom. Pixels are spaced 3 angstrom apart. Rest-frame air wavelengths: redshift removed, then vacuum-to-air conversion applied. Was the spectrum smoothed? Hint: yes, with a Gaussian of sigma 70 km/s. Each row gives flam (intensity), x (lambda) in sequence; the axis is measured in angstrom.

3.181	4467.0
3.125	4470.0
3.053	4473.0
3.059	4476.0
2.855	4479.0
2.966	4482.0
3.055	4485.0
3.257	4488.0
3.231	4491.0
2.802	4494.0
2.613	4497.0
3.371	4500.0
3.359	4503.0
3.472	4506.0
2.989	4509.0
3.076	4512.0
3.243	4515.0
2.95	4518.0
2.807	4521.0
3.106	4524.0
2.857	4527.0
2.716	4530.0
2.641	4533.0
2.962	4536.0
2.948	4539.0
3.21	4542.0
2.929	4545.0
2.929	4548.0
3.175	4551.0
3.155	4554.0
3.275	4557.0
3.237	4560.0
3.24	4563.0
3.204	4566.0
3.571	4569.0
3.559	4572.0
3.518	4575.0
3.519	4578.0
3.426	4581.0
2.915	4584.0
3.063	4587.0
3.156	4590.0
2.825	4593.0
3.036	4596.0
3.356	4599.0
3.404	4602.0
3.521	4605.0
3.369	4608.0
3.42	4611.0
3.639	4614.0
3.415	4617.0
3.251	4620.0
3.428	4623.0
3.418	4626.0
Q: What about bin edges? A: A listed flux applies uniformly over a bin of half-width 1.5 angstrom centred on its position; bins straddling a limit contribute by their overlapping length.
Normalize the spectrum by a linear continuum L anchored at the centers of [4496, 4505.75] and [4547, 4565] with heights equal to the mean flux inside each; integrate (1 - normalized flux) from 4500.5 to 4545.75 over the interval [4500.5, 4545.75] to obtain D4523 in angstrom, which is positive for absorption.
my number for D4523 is 2.2 angstrom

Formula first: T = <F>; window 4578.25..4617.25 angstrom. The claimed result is 3.28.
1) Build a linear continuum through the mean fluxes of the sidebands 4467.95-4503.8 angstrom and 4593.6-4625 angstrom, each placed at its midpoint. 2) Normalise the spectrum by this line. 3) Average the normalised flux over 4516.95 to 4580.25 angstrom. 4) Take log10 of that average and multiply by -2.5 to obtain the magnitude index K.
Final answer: 0.03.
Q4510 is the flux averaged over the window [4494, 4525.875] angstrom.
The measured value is 3.08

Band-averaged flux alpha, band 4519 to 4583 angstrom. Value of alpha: 3.14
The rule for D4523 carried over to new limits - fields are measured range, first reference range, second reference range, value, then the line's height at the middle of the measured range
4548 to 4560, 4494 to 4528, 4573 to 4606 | 0.0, 3.17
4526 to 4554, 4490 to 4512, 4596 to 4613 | 2.4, 3.22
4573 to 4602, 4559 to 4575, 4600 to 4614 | 1.7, 3.42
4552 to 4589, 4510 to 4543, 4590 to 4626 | -1.7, 3.16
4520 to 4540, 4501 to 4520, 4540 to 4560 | 1.8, 3.15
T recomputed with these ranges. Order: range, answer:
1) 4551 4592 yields 3.29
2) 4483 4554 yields 3.03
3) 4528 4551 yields 2.92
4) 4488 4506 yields 3.12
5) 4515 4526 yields 2.99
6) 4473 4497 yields 3.01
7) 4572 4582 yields 3.5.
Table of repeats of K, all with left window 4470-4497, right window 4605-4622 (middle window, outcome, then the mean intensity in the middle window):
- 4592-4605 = 0.056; 3.21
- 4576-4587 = 0.020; 3.27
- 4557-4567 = 0.010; 3.24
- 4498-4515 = -0.050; 3.23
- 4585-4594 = 0.113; 3.02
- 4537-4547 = 0.063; 3.02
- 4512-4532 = 0.067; 2.95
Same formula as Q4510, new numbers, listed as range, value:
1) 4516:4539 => 2.88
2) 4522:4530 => 2.92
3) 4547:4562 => 3.16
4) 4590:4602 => 3.12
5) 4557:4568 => 3.25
